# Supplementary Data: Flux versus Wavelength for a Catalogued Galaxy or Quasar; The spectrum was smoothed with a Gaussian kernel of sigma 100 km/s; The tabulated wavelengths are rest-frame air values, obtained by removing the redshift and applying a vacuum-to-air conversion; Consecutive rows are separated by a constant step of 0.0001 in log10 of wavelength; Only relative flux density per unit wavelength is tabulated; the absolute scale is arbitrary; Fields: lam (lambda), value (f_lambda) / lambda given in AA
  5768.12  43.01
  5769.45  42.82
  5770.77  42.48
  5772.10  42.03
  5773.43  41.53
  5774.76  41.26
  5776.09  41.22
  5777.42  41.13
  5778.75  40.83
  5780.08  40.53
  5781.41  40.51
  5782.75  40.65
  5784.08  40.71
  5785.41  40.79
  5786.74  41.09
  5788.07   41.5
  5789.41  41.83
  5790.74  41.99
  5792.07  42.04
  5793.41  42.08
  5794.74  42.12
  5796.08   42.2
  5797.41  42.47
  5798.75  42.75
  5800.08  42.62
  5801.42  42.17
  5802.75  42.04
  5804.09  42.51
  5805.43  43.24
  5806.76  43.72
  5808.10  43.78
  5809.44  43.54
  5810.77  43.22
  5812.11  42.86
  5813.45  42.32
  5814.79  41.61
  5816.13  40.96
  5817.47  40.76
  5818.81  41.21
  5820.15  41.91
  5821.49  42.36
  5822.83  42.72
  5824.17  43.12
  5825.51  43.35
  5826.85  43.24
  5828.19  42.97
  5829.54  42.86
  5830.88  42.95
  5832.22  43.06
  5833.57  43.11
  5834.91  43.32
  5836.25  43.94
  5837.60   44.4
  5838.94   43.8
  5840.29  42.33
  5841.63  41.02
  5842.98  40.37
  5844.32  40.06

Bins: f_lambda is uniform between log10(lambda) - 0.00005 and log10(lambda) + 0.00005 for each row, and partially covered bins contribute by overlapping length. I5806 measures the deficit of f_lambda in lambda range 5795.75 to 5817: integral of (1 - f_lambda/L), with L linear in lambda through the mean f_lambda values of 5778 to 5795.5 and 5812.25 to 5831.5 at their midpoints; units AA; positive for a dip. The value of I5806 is -0.4 AA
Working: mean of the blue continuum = 41.3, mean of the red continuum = 42.3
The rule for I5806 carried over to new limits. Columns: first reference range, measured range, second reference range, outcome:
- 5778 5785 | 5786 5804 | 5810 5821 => -0.4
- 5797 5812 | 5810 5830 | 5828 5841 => 0.3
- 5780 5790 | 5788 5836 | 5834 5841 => -0.3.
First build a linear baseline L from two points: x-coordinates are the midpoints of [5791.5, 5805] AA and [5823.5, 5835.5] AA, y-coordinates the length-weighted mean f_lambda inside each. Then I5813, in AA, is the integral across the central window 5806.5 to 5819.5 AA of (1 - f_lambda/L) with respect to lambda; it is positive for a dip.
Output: 0.1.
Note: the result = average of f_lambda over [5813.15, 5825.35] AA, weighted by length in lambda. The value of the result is 41.9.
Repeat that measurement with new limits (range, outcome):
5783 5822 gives 42.1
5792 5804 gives 42.3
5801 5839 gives 42.8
